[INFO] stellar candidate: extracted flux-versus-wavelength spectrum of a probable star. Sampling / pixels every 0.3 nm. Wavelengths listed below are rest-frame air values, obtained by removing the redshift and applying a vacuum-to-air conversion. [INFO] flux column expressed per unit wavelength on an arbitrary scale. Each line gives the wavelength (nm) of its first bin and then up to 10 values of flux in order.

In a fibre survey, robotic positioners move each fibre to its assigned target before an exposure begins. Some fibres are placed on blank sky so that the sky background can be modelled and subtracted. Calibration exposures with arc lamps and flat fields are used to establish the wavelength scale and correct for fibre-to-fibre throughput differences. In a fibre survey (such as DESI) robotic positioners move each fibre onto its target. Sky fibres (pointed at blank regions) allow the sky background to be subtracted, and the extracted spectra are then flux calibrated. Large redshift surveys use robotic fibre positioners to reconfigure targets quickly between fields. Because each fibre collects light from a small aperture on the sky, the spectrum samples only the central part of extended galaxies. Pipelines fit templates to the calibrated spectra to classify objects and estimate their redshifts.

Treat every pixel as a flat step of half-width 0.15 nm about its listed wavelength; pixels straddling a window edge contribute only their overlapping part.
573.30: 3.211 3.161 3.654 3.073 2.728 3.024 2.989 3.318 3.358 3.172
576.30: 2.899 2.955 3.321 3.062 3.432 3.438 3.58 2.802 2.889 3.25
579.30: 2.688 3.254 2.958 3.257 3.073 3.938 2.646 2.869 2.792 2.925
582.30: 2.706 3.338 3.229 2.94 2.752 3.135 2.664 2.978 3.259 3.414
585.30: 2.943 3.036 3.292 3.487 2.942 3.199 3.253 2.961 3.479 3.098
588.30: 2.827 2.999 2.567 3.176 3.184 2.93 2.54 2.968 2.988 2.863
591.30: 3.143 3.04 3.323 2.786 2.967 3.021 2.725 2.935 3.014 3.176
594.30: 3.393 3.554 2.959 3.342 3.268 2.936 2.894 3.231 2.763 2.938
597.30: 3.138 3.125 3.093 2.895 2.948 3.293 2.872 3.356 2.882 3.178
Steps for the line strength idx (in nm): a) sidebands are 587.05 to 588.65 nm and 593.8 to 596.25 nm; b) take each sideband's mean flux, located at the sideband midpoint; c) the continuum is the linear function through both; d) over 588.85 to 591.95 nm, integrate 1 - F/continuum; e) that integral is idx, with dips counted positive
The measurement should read 0.15 nm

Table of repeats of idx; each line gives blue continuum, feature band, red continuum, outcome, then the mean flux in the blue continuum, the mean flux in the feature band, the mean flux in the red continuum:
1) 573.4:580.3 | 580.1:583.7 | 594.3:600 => 0.11 nm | 3.14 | 3.04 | 3.09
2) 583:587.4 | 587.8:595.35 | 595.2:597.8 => 0.11 nm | 3.09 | 3.02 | 3.06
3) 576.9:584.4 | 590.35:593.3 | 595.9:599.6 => 0.07 nm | 3.07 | 2.98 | 3.04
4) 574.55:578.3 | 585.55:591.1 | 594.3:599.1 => 0.16 nm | 3.19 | 3.04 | 3.09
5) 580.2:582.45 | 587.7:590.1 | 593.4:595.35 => 0.12 nm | 3.01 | 2.97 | 3.22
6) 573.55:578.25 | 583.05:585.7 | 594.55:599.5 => 0.12 nm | 3.2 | 3.01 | 3.08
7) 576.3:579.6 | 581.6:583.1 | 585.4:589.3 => 0.06 nm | 3.14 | 3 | 3.1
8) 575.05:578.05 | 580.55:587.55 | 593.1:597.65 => 0.21 nm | 3.21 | 3.07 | 3.1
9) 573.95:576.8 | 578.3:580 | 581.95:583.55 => 0.03 nm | 3.08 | 2.98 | 3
